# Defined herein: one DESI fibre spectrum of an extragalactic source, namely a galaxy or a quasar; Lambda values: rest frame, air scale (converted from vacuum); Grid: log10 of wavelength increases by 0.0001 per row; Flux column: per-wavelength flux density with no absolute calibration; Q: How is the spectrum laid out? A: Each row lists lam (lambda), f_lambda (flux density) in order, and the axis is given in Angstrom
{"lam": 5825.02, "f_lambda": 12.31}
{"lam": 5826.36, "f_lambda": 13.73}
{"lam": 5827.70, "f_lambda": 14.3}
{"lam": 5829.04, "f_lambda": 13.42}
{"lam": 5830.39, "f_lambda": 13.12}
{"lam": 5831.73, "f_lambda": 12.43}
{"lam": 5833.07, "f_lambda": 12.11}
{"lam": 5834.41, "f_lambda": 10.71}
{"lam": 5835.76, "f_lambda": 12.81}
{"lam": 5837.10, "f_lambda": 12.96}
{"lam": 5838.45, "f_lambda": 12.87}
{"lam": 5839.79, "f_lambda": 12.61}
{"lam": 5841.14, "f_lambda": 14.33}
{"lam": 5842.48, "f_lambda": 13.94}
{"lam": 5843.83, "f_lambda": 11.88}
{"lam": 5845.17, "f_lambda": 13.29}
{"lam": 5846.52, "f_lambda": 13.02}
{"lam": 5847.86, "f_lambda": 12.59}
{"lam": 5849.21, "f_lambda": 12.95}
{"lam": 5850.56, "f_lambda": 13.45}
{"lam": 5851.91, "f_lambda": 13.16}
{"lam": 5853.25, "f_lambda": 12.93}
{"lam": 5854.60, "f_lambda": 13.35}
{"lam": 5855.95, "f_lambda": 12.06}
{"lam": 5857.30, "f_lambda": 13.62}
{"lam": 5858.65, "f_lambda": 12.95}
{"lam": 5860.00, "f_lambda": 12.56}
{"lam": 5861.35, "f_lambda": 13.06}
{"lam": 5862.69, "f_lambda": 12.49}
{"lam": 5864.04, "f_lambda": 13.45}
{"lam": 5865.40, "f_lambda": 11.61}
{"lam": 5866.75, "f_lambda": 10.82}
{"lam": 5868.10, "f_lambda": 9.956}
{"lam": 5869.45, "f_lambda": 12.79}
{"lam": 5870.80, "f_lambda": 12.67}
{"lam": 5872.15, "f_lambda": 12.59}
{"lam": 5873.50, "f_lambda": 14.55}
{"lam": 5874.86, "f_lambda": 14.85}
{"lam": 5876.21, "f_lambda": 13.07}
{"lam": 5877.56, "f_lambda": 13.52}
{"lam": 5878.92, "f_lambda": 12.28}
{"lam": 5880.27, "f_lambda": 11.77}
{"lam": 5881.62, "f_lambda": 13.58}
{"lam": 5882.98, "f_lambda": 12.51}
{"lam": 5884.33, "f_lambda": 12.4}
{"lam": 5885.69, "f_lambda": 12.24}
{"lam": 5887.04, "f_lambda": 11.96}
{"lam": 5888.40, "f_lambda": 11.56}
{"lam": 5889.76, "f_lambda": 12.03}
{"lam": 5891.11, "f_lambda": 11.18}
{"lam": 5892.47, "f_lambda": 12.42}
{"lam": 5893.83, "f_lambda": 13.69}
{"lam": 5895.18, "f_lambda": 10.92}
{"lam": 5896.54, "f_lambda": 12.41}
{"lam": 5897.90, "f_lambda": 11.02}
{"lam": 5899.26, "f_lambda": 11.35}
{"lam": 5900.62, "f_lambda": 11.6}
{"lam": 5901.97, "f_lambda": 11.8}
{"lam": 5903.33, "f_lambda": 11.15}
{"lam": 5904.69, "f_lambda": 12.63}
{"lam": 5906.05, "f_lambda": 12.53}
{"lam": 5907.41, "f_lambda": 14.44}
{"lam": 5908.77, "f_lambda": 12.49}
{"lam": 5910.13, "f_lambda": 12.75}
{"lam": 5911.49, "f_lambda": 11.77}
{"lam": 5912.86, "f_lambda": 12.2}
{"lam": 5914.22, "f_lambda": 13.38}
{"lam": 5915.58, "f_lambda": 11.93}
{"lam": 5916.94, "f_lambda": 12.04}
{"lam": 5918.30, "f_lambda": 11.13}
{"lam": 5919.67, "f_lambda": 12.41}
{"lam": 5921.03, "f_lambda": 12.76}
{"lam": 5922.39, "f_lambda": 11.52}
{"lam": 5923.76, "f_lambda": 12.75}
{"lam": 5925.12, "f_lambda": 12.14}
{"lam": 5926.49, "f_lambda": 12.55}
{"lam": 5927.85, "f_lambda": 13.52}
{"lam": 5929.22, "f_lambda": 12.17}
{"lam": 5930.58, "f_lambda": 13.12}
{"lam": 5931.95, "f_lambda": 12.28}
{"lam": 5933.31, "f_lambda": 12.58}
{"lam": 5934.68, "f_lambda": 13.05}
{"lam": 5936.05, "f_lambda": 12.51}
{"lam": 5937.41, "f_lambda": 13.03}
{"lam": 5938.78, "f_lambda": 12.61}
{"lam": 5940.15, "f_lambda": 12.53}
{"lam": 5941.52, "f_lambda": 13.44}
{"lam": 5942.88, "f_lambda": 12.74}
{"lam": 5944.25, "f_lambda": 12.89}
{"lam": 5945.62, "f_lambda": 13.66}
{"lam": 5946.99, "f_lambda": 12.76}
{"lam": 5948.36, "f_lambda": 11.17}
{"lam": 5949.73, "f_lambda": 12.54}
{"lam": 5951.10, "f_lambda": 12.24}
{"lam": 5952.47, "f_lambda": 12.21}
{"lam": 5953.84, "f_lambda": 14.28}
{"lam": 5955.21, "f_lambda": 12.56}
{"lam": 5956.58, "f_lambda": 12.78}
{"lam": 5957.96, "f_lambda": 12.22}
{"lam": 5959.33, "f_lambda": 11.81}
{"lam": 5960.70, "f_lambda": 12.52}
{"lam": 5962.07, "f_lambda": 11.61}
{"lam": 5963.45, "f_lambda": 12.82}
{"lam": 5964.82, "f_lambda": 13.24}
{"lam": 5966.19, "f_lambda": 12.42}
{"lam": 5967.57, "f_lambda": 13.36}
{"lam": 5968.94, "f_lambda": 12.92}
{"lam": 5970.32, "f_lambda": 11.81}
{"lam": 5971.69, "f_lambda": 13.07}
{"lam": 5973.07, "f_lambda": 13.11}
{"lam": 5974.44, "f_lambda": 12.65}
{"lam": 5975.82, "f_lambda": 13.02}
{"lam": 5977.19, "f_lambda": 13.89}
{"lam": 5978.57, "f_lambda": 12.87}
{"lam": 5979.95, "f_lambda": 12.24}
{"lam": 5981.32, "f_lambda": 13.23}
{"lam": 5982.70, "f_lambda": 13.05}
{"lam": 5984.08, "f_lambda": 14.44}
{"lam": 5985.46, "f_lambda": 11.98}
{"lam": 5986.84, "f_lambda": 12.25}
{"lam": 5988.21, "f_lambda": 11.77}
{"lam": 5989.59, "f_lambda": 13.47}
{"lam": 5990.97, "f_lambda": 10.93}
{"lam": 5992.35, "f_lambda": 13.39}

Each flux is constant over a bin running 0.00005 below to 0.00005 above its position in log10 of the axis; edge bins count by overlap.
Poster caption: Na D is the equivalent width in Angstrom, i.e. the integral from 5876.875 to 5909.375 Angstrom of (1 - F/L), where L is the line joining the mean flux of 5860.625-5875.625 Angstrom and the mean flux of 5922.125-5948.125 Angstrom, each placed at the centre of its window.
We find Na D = 1.1 Angstrom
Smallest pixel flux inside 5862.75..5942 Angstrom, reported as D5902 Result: 9.956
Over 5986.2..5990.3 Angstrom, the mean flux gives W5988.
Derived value 12.5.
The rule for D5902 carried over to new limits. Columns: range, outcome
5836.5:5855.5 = 11.88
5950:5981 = 11.61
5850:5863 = 12.06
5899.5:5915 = 11.15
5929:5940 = 12.17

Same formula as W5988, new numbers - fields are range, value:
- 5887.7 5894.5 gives 12.2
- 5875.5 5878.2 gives 13.3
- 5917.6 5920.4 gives 11.8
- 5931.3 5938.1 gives 12.7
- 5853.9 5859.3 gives 13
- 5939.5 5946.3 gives 13.1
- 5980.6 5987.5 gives 13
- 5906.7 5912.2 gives 12.8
